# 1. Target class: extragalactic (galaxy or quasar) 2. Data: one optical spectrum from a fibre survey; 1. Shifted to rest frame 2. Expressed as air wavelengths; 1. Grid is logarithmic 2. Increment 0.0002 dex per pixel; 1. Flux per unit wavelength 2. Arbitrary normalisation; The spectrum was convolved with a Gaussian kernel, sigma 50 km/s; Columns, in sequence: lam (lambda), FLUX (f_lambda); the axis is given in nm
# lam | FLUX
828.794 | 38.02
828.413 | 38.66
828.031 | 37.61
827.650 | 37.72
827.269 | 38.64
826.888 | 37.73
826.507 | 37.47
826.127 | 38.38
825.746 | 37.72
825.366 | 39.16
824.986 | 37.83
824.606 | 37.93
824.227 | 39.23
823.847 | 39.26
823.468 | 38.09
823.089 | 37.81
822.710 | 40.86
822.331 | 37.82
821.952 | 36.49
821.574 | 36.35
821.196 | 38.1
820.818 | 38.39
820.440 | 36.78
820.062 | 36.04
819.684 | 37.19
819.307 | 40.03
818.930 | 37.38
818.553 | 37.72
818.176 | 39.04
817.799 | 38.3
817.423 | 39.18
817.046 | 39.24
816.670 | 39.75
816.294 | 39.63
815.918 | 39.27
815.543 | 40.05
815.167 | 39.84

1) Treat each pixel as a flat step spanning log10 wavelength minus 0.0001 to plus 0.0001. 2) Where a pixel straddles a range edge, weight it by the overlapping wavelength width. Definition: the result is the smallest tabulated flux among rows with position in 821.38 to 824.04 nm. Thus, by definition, 36.35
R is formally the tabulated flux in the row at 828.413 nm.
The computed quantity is 38.66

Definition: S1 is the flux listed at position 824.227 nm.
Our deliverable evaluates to 39.23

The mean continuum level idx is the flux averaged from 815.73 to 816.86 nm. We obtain 39.6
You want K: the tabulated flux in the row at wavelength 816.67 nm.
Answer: 39.75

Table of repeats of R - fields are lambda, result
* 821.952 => 36.49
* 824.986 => 37.83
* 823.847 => 39.26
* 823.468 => 38.09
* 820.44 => 36.78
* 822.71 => 40.86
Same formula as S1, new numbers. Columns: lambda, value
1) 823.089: 37.81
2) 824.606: 37.93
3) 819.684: 37.19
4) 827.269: 38.64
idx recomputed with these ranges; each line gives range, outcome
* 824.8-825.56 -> 38.5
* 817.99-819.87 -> 38.3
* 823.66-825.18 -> 38.6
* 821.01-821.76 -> 37.2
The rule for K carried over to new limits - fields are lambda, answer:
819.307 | 40.03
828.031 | 37.61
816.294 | 39.63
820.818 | 38.39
